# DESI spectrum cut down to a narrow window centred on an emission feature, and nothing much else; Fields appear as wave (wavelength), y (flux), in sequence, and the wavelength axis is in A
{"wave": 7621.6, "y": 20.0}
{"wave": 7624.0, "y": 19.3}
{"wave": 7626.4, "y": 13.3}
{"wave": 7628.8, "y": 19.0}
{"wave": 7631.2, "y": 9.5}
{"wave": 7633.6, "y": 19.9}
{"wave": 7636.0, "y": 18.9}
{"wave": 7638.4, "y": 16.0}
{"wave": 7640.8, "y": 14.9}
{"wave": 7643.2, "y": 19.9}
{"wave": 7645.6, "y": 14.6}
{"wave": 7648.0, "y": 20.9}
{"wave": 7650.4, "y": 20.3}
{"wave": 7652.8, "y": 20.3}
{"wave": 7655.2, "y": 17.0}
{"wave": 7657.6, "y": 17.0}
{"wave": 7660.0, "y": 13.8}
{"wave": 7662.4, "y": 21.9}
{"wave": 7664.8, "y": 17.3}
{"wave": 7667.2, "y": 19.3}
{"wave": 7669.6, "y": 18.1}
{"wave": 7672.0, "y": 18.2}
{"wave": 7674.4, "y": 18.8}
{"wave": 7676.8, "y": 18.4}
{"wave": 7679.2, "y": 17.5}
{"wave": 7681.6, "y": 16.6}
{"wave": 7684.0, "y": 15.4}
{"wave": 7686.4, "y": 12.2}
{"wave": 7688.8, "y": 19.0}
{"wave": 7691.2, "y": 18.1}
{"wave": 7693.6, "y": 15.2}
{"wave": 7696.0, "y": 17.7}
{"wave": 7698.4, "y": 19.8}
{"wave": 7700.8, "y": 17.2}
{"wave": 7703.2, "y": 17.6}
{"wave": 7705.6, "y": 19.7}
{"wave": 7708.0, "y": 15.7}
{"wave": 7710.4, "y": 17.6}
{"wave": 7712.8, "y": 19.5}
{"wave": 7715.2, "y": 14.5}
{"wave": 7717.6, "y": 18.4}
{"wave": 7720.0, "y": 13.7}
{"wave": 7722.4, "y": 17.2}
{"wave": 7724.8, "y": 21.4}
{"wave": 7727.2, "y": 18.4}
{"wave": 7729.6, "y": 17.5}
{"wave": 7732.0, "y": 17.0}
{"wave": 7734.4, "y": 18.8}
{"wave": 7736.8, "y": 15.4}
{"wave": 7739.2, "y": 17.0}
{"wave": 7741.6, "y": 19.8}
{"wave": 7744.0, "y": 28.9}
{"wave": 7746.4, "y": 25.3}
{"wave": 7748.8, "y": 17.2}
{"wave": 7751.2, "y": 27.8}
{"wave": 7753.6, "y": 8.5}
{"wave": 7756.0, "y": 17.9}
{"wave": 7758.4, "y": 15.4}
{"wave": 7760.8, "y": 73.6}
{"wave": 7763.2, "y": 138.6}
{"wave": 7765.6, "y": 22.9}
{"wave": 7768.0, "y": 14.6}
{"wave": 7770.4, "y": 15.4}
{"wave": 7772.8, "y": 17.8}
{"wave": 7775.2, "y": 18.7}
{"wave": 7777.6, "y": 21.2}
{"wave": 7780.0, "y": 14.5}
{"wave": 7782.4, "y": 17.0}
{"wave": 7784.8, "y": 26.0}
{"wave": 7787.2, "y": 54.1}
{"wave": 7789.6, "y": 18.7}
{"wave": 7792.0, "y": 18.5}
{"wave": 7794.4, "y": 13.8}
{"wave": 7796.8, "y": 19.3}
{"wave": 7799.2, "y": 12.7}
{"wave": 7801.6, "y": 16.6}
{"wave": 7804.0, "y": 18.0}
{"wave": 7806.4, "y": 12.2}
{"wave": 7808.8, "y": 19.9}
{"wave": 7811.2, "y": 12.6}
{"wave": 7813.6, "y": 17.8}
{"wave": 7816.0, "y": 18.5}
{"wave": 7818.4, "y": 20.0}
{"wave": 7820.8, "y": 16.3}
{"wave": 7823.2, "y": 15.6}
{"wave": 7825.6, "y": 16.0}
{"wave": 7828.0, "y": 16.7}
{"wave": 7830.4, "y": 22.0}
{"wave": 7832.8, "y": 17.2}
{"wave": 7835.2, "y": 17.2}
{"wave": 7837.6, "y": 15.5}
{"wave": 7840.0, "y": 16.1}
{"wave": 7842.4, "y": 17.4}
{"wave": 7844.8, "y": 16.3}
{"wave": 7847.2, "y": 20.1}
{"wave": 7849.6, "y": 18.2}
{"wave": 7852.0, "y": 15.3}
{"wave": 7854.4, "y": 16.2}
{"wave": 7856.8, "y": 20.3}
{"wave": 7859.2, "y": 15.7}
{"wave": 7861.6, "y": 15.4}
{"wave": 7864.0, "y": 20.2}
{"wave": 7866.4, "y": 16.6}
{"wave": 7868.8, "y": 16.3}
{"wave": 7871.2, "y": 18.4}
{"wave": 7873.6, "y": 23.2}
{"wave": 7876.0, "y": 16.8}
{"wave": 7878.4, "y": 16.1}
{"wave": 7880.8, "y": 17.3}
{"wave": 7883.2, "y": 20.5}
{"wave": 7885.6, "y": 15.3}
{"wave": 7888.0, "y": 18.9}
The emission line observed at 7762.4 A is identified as H-alpha 6563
